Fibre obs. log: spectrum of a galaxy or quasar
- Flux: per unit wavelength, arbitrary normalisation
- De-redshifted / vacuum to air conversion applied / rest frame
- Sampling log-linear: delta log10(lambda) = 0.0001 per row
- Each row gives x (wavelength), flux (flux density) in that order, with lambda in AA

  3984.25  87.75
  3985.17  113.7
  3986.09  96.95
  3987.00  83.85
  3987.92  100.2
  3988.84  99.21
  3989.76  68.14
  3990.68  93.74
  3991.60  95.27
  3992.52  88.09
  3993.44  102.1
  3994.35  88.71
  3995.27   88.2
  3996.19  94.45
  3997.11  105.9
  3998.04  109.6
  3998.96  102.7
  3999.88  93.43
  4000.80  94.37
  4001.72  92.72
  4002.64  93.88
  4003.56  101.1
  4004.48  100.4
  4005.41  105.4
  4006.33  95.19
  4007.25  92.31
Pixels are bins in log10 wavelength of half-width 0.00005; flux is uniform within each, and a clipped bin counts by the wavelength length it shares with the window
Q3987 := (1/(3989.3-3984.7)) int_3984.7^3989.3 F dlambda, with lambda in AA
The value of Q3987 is 98.7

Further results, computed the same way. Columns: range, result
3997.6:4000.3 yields 102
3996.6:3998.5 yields 107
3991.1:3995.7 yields 92.7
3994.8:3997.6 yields 95.9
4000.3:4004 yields 95.6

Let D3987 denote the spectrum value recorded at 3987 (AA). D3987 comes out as 83.85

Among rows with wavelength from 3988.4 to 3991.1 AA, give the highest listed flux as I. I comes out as 99.21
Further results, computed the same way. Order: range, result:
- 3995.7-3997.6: 105.9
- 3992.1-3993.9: 102.1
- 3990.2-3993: 95.27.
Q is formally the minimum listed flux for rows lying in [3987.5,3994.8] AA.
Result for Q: 68.14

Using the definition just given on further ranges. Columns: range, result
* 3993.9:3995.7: 88.2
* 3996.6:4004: 92.72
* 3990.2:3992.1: 93.74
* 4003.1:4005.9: 100.4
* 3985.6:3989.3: 83.85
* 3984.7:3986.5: 96.95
